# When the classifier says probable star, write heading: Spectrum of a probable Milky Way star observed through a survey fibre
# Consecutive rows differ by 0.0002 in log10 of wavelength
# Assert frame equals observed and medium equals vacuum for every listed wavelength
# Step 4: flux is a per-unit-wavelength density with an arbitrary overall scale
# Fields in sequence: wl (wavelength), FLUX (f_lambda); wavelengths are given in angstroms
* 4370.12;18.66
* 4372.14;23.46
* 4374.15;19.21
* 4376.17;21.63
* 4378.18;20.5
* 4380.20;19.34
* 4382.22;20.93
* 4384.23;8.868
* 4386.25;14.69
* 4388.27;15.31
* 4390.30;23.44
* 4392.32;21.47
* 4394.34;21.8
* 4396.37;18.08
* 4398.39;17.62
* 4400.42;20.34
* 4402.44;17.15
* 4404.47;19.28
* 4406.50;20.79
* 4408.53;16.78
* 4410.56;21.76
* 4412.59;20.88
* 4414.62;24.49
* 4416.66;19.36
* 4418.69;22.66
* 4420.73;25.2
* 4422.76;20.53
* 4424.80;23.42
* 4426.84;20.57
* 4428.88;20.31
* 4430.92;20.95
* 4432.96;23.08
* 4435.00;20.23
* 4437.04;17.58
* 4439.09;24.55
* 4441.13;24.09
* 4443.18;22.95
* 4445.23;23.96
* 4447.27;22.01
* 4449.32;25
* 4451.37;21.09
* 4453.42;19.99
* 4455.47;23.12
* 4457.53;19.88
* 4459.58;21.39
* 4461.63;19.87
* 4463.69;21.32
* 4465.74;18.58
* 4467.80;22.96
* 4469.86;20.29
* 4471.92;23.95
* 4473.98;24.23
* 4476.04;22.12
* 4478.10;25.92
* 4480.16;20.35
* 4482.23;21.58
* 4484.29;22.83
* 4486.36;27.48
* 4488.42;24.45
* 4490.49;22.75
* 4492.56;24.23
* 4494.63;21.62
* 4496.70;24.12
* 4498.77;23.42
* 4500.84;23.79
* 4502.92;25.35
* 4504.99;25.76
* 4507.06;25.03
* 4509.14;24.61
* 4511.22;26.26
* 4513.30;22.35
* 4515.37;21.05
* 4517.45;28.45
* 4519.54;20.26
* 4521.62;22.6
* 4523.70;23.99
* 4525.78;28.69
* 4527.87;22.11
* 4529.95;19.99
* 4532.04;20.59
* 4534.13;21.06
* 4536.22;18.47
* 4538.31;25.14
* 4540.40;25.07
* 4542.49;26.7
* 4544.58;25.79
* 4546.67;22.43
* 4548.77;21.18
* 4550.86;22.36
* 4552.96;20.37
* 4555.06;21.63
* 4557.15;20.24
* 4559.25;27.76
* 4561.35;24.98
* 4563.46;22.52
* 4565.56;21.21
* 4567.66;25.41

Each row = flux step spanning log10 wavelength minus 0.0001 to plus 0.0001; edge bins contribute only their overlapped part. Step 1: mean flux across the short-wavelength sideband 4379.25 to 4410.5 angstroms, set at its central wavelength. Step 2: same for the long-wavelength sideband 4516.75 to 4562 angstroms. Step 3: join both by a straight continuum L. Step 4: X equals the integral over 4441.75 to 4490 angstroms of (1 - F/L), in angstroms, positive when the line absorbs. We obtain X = -3.85 angstroms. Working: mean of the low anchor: 18.5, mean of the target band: 22.4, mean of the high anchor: 23.1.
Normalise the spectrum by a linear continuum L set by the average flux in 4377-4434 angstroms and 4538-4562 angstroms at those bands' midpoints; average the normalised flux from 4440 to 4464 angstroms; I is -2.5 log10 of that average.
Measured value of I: -0.048 mag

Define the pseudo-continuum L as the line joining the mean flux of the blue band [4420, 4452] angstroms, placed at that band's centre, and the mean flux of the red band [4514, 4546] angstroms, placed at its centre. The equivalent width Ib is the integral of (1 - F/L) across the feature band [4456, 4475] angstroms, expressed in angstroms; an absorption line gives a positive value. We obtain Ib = 1.0 angstroms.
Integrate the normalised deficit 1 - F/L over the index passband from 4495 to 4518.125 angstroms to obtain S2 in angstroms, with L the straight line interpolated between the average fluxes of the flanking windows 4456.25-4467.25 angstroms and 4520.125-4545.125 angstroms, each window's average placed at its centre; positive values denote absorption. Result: -2.3 angstroms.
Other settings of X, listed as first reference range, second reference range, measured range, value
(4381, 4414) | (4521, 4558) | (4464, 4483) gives -1.19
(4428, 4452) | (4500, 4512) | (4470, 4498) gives 0.85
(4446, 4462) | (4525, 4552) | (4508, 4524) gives -0.75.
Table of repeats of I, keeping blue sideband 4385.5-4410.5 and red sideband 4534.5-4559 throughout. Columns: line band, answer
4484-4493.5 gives -0.15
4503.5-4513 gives -0.15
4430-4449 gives -0.11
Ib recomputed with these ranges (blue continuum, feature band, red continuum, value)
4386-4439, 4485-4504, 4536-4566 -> -1.7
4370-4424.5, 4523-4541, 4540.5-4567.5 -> 0.0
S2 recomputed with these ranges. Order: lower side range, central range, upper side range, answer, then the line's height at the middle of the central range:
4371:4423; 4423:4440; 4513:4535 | -0.5 angstroms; 20.6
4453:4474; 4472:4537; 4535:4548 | -2.3 angstroms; 22.6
